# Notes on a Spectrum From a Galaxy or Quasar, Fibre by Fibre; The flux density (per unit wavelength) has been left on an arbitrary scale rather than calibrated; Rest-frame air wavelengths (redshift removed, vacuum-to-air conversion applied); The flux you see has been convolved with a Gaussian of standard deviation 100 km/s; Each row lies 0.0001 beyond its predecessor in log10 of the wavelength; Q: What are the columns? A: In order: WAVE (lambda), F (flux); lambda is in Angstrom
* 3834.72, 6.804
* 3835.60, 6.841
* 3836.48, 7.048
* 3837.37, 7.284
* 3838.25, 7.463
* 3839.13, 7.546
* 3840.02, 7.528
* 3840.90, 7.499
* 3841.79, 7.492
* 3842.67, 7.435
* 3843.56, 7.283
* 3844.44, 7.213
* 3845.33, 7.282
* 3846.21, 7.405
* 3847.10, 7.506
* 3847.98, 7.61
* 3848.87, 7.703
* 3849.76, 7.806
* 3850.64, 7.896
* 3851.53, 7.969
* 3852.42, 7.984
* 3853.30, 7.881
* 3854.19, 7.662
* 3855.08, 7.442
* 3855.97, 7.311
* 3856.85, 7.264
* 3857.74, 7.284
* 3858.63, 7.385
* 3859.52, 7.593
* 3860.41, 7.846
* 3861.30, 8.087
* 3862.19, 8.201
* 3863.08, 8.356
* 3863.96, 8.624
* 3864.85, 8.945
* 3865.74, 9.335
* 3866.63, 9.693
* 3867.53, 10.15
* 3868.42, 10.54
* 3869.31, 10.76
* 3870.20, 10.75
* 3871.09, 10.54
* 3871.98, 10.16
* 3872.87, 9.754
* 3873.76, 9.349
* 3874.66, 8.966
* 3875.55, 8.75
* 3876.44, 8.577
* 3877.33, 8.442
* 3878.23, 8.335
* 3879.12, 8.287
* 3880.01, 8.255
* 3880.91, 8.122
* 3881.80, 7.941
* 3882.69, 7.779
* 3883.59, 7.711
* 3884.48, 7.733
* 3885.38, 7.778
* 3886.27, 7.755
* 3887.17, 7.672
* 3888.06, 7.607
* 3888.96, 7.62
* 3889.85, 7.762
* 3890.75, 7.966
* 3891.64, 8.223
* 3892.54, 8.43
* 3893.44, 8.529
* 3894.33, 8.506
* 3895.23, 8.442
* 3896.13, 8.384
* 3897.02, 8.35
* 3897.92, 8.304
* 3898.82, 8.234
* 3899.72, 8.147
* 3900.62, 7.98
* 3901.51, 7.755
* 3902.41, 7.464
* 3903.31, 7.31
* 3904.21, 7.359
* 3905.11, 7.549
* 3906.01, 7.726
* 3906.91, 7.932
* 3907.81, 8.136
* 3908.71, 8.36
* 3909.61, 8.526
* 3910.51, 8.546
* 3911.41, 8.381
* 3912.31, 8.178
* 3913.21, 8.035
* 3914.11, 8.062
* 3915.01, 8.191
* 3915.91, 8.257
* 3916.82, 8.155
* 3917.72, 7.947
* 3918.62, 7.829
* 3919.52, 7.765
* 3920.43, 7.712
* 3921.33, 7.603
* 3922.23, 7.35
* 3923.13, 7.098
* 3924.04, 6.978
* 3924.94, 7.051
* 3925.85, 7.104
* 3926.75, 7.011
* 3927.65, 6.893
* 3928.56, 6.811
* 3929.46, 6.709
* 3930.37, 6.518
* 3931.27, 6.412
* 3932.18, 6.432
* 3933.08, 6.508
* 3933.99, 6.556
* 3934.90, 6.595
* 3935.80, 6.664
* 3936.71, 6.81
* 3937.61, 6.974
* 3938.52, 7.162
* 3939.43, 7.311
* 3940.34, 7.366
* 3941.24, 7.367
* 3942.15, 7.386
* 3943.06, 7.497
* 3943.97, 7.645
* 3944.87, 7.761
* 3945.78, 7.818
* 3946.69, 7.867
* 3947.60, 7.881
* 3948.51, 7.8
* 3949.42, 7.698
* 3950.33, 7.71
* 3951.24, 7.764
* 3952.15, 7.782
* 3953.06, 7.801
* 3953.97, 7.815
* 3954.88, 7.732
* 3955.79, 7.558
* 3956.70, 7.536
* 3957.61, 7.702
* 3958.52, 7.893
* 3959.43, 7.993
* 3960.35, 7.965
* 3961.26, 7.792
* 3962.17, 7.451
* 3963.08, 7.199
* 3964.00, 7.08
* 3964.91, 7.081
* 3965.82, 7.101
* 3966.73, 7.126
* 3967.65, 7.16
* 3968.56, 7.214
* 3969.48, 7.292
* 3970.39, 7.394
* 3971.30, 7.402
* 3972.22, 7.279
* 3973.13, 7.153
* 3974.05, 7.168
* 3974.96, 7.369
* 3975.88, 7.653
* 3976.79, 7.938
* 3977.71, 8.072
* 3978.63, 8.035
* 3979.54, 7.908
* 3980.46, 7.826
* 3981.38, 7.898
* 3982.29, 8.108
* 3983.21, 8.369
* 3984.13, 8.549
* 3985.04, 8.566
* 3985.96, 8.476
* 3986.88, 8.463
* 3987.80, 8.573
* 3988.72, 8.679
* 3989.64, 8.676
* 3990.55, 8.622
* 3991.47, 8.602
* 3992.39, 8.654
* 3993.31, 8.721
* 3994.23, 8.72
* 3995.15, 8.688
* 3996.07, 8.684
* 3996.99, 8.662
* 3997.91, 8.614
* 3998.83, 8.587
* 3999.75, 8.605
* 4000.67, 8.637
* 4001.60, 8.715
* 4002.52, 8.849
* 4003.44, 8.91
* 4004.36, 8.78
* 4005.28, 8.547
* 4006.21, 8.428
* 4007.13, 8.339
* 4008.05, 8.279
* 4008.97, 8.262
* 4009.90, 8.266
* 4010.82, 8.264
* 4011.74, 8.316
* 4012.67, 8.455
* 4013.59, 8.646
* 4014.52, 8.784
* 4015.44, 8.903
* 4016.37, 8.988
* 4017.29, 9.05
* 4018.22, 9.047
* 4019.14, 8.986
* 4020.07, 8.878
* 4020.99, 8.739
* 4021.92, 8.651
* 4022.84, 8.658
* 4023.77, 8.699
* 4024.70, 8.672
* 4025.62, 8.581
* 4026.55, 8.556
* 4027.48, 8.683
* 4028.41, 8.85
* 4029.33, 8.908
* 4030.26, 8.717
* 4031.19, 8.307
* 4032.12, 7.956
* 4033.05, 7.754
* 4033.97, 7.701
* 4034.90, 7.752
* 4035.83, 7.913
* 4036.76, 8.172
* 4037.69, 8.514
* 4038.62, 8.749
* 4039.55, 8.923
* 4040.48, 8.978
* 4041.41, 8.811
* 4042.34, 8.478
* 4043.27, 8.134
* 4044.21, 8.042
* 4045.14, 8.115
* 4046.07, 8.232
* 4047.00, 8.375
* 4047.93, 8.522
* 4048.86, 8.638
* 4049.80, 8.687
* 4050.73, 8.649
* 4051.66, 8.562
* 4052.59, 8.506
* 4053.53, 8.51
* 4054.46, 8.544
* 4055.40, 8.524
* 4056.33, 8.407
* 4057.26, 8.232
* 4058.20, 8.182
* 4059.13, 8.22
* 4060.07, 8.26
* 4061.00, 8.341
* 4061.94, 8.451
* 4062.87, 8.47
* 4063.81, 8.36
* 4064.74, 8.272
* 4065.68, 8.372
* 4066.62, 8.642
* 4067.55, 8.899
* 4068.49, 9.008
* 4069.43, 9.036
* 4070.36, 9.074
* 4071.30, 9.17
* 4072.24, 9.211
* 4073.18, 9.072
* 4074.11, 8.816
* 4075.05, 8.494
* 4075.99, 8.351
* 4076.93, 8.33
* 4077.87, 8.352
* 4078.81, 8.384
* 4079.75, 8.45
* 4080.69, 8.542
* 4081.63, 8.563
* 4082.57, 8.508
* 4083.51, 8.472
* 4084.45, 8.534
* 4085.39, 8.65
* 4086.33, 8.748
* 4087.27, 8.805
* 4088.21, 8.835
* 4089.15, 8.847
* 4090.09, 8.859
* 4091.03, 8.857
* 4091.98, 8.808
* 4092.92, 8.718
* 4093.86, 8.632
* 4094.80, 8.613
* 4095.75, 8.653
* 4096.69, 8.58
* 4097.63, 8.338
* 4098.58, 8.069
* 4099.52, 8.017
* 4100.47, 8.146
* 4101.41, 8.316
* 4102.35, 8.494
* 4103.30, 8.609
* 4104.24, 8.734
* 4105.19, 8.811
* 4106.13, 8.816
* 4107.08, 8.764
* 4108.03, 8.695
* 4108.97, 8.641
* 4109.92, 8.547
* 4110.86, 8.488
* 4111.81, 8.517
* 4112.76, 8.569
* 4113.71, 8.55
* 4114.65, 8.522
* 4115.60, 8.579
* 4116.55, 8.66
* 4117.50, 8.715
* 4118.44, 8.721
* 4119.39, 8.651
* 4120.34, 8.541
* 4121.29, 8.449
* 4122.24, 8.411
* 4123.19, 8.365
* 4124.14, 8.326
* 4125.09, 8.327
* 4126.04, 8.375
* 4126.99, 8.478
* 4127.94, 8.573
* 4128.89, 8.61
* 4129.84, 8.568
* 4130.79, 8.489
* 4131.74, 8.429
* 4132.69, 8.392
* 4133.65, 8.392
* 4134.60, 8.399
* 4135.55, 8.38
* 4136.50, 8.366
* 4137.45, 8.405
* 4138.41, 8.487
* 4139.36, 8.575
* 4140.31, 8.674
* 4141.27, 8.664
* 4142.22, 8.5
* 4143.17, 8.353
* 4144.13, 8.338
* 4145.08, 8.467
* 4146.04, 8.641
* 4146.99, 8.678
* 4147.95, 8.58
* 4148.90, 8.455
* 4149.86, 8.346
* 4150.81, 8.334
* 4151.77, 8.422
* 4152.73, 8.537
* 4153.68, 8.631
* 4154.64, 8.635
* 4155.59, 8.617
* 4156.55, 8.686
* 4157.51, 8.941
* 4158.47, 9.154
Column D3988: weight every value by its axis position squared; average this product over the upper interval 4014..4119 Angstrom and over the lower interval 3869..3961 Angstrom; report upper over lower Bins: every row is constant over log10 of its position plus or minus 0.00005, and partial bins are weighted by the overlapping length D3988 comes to 1.18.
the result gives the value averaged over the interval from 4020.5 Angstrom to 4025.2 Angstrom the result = 8.7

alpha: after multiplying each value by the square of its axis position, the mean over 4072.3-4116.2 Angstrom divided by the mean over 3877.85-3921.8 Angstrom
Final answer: 1.18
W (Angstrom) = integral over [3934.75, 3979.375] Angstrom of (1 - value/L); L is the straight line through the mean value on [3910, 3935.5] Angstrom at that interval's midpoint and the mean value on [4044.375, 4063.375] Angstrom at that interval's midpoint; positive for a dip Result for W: 0.9 Angstrom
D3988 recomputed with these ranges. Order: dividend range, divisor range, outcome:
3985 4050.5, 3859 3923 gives 1.09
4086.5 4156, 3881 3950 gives 1.24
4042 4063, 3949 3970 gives 1.17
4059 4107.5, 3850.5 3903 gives 1.14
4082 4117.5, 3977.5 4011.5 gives 1.07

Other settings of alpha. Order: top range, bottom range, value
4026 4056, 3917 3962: 1.20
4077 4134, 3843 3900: 1.16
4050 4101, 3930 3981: 1.23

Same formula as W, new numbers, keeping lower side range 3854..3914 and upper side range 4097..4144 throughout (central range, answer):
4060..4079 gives -0.4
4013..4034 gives -0.6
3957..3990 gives 2.5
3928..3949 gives 3.1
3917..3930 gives 1.7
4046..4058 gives -0.1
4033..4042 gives 0.1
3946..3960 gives 1.0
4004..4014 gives 0.0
